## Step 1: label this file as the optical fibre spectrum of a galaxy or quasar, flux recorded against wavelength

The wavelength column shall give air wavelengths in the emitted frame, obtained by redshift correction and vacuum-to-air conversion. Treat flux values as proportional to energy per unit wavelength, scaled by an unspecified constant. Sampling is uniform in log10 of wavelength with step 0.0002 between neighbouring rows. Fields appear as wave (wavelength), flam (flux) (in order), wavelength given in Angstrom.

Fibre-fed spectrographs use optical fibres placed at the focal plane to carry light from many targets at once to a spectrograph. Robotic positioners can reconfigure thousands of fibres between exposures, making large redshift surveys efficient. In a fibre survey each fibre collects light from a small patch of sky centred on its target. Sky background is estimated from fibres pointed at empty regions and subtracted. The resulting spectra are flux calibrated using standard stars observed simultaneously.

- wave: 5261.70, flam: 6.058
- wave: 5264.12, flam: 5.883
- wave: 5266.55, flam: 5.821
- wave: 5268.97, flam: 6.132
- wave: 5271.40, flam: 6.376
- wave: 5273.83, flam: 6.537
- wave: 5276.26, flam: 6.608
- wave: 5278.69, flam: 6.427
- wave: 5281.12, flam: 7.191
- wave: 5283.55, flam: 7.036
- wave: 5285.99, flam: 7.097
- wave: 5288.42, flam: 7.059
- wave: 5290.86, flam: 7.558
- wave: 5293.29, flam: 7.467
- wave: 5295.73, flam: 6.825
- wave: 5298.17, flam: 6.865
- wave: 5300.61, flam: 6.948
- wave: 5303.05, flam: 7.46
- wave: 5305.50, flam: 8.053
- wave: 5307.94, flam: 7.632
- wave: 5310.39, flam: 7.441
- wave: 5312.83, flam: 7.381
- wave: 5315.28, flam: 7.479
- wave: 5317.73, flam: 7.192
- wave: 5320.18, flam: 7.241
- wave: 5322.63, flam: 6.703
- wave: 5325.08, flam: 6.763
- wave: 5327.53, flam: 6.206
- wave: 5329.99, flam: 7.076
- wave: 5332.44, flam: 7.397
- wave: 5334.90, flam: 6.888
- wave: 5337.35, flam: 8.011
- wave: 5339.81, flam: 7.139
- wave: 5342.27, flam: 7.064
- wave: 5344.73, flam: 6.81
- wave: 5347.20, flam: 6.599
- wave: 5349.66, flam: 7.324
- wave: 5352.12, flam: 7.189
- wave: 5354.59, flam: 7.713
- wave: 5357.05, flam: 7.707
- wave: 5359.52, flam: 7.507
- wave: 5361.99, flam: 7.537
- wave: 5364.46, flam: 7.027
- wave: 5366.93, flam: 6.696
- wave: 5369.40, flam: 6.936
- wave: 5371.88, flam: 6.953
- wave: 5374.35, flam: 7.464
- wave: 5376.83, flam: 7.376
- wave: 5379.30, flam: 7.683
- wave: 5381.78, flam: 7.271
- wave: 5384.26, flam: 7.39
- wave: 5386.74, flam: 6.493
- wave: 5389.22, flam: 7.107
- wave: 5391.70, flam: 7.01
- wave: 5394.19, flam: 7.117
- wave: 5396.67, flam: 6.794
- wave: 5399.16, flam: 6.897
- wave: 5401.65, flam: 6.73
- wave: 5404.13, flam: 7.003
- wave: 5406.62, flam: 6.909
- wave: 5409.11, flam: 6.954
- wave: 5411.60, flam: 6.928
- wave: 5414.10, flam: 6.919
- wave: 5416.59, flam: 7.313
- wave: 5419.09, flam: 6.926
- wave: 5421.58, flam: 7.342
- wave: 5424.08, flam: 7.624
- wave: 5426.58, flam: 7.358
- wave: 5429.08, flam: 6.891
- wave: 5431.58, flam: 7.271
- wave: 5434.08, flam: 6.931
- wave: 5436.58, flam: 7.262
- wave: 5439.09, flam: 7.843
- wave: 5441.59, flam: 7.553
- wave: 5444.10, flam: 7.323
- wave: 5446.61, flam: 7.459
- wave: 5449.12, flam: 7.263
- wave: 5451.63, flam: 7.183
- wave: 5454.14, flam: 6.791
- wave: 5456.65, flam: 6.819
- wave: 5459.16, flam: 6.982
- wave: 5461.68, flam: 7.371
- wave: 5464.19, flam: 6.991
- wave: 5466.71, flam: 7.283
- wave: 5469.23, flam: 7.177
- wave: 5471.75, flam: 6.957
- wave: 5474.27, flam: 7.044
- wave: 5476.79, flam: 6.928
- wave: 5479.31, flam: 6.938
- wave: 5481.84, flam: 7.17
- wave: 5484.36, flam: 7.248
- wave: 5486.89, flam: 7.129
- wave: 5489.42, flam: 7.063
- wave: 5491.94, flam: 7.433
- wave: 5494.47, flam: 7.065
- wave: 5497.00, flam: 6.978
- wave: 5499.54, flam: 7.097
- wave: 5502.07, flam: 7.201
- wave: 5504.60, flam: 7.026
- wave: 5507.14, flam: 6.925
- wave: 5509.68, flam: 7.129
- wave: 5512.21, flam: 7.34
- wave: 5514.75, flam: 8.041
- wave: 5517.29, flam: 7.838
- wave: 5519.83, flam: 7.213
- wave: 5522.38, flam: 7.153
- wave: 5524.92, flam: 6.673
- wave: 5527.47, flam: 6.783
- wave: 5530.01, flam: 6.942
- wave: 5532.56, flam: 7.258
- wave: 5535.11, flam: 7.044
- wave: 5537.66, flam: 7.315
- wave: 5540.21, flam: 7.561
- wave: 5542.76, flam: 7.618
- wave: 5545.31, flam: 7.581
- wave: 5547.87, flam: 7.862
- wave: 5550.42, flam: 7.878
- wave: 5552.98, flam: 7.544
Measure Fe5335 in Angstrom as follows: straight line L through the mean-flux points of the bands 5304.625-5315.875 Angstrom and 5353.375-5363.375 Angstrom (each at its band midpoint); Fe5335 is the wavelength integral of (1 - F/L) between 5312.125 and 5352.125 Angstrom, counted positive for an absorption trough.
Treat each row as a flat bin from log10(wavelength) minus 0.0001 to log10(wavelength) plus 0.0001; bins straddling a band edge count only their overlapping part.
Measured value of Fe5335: 2.7 Angstrom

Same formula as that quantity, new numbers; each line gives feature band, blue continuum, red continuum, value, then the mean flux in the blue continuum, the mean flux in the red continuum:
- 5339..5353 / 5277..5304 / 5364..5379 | 0.2 Angstrom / 7.07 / 7.12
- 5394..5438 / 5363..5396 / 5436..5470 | 0.7 Angstrom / 7.11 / 7.23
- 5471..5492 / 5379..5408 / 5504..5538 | 0.1 Angstrom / 7.01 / 7.19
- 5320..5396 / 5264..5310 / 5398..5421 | -2.1 Angstrom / 6.93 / 6.97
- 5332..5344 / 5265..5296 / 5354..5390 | -0.3 Angstrom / 6.77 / 7.25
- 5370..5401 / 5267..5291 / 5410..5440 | -0.2 Angstrom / 6.74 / 7.21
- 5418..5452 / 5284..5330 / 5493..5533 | -0.6 Angstrom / 7.18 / 7.17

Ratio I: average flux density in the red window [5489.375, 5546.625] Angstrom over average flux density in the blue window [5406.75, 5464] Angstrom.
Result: 1.01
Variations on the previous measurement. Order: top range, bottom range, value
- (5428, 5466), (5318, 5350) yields 1.03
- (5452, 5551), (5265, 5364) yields 1.02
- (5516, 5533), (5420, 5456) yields 0.98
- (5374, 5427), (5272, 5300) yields 1.02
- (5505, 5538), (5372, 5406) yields 1.01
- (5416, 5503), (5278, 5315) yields 0.99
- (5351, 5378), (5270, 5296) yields 1.05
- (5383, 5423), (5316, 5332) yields 1.01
